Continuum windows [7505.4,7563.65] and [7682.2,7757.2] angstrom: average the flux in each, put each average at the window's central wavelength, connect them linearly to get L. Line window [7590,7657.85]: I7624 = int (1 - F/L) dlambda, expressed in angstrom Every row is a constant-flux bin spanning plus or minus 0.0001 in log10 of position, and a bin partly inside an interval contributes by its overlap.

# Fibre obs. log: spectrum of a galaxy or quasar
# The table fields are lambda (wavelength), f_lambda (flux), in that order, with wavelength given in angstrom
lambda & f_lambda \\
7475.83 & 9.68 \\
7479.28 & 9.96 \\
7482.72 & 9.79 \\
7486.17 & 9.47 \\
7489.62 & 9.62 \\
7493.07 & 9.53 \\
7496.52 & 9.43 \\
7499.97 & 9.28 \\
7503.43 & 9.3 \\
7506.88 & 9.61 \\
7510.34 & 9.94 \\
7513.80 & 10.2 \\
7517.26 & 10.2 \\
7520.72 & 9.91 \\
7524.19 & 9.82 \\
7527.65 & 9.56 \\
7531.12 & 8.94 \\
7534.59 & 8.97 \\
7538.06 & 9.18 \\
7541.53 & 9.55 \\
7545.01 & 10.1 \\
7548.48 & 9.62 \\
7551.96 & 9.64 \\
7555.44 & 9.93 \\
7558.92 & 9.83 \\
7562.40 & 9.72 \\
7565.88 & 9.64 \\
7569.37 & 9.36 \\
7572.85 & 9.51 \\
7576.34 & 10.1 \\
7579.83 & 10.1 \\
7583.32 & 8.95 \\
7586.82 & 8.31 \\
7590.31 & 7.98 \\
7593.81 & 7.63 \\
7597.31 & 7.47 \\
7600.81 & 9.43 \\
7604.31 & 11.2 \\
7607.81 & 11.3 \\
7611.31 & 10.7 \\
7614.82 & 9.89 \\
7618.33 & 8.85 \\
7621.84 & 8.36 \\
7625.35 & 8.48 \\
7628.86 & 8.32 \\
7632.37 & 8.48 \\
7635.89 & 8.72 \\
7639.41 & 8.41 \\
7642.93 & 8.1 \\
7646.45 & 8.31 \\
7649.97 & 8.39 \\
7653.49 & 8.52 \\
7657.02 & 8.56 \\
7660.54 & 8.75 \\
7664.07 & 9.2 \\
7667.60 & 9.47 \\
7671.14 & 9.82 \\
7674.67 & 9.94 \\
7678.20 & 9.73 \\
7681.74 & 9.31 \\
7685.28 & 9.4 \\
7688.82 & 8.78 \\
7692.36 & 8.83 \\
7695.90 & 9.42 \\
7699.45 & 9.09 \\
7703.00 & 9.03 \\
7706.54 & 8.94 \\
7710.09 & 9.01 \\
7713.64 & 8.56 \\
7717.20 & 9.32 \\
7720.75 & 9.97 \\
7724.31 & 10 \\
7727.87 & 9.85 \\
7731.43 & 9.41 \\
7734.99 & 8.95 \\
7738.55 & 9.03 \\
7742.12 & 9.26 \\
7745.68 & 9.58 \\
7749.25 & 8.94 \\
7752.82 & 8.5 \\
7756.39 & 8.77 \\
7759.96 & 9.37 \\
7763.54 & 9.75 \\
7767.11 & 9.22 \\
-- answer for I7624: 4.1 angstrom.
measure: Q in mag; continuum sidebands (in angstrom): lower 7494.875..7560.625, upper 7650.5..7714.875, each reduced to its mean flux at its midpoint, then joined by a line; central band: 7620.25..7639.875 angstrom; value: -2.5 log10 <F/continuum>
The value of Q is 0.10 mag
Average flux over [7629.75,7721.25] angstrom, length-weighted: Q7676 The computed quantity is 8.98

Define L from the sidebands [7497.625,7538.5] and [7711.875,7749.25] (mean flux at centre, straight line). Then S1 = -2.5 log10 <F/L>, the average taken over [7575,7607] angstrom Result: 0.05 mag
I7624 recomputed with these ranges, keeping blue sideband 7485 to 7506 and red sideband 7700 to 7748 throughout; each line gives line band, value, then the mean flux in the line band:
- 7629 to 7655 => 2.60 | 8.41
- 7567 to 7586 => -0.30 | 9.54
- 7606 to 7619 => -1.30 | 10.3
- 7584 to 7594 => 1.33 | 8.13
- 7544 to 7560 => -0.69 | 9.81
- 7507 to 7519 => -0.78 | 10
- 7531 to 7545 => 0.17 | 9.3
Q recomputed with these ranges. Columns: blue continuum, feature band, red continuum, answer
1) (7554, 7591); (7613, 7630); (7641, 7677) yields 0.04 mag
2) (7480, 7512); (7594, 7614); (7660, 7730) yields -0.04 mag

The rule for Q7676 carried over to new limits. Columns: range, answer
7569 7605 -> 9.02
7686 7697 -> 9.03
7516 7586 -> 9.61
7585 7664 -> 8.83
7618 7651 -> 8.43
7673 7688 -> 9.54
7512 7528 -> 9.97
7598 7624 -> 9.84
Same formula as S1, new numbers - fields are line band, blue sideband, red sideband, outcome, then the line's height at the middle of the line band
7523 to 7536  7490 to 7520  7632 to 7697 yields 0.03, 9.58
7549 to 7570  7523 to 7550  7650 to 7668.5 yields -0.04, 9.34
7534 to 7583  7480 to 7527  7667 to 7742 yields -0.01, 9.6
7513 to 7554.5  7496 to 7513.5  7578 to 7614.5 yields -0.02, 9.5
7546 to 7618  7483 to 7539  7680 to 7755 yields -0.01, 9.44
